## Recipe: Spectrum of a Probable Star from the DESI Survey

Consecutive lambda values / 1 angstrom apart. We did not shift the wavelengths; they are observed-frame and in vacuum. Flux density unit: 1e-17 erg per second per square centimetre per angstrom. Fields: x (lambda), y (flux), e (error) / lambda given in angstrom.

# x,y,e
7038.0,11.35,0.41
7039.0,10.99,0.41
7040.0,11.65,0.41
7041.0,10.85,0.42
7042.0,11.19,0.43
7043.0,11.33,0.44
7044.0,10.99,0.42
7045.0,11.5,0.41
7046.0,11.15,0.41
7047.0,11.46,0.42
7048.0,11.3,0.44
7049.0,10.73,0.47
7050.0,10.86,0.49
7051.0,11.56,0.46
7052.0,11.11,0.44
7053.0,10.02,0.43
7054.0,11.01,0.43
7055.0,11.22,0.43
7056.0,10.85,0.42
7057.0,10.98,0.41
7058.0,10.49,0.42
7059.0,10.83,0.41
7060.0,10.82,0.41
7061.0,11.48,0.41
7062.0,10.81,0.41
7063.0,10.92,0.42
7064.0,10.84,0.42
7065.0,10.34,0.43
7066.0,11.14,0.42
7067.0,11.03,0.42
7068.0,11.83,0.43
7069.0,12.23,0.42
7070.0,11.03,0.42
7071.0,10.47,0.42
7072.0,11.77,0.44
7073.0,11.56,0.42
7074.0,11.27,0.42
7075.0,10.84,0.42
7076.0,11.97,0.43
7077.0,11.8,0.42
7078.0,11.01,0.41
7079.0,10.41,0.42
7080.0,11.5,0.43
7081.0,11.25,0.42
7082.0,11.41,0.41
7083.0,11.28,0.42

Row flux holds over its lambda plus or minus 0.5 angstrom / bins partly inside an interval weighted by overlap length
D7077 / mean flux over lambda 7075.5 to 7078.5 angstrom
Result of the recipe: 11.6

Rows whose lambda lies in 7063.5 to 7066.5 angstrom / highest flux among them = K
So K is 11.14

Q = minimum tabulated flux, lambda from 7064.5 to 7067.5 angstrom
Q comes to 10.34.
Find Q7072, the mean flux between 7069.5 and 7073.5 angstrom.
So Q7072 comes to 11.2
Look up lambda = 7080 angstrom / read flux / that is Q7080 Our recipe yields 11.5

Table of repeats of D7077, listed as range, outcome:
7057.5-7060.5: 10.7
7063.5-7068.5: 11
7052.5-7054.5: 10.5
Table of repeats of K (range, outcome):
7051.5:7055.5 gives 11.22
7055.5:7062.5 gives 11.48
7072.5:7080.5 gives 11.97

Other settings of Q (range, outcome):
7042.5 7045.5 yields 10.99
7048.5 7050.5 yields 10.73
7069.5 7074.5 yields 10.47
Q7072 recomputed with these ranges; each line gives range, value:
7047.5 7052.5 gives 11.1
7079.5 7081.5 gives 11.4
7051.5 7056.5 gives 10.8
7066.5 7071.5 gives 11.3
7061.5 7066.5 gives 10.8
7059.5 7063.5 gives 11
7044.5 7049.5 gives 11.2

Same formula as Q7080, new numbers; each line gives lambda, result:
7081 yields 11.25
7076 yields 11.97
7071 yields 10.47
